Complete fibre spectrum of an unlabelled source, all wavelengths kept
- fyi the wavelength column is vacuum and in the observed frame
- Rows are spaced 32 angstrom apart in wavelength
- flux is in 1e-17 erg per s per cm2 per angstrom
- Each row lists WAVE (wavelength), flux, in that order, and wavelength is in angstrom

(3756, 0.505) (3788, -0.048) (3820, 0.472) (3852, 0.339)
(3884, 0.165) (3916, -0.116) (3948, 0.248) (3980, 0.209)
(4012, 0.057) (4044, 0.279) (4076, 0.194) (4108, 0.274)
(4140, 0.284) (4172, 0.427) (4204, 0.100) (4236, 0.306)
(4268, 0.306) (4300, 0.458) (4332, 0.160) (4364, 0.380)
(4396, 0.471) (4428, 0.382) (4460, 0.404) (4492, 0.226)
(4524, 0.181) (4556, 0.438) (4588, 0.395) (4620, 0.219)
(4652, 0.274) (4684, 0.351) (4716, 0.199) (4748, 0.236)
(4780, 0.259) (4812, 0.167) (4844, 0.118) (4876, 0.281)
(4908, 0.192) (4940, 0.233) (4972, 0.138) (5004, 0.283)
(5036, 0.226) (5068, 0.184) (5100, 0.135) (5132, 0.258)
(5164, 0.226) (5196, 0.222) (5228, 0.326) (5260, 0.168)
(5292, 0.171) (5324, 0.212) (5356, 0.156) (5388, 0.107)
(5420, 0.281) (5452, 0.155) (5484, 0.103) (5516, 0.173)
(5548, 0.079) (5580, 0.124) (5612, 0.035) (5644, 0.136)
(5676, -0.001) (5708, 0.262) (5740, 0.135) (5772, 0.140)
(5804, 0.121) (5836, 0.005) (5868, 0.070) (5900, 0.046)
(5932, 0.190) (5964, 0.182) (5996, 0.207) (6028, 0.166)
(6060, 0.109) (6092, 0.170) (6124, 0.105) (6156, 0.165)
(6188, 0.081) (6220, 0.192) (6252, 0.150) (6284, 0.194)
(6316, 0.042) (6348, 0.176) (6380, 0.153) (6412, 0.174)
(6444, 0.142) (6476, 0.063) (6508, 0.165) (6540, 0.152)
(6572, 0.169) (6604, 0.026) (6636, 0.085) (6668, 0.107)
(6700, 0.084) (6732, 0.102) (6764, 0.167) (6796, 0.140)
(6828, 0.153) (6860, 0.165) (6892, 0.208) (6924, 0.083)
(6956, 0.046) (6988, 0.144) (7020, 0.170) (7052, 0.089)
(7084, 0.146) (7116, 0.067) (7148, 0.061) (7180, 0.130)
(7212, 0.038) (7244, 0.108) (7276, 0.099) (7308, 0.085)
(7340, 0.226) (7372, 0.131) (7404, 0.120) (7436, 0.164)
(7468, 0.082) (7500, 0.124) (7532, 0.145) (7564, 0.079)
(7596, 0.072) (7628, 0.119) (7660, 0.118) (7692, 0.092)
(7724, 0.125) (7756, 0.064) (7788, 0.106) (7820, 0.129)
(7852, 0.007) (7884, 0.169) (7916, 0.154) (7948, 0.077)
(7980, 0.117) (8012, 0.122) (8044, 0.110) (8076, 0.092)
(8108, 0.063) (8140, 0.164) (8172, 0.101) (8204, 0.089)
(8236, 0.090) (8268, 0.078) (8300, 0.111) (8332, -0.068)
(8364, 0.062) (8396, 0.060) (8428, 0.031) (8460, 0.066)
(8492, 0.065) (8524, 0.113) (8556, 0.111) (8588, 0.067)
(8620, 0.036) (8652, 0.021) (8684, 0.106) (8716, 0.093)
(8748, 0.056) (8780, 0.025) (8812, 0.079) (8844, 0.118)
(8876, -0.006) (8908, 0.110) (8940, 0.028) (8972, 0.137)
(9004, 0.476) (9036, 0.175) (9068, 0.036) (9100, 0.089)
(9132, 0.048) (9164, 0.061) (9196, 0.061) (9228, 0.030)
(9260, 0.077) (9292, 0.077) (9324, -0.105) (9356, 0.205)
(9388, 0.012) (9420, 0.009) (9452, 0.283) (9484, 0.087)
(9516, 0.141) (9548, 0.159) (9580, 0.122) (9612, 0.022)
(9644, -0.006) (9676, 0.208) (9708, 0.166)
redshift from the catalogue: 1.418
